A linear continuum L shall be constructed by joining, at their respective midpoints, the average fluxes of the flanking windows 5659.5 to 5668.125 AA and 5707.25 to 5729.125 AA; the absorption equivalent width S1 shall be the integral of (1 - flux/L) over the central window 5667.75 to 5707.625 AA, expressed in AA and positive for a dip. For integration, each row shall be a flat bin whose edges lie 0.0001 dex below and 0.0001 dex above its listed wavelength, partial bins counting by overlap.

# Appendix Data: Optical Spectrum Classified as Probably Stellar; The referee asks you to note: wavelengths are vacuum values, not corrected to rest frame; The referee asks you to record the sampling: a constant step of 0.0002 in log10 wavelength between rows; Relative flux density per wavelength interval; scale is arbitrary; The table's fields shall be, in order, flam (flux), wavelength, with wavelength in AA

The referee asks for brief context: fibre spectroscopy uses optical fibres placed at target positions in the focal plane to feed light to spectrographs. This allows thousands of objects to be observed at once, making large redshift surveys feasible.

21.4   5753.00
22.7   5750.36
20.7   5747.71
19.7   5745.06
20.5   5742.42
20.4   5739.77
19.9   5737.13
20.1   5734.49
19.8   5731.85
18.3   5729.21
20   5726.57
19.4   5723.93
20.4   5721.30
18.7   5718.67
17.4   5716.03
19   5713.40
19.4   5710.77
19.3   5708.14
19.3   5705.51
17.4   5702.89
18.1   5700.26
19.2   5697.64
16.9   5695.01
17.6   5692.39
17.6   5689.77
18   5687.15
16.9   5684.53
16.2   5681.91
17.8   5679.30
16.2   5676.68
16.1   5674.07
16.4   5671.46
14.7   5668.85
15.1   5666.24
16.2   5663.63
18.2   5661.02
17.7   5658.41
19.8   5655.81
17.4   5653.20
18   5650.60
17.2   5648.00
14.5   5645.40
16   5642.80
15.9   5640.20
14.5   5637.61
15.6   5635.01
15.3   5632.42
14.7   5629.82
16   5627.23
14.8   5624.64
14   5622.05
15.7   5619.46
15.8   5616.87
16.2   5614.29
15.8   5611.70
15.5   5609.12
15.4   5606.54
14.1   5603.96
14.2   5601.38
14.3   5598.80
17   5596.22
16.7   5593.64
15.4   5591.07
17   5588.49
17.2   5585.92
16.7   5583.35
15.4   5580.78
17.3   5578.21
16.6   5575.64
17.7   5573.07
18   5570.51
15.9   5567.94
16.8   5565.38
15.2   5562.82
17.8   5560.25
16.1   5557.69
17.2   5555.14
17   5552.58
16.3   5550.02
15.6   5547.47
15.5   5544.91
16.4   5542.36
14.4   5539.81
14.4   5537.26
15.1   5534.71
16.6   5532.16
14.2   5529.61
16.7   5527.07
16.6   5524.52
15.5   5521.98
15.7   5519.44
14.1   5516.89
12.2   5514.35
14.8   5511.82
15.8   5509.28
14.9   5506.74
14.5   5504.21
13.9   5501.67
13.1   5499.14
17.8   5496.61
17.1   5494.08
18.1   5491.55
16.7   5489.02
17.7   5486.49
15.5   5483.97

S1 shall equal 0.8 AA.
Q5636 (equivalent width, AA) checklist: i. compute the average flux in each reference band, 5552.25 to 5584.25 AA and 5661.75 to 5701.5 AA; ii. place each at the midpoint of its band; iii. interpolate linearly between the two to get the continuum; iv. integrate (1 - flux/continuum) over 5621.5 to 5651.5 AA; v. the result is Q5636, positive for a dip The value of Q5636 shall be 2.3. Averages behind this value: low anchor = 16.7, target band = 15.5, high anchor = 16.9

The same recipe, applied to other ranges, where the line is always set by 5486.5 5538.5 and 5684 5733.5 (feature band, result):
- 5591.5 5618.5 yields 2.28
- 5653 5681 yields 1.69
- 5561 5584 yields -0.33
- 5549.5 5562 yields -0.55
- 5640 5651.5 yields 0.84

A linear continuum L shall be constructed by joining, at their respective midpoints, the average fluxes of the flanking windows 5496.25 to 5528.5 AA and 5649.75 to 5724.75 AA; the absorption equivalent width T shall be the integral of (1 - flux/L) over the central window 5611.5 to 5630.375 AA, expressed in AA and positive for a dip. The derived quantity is 1.5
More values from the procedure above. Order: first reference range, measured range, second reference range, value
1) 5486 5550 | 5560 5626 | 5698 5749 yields 3.5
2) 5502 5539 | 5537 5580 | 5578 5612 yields -2.7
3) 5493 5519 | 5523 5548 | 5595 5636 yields -1.0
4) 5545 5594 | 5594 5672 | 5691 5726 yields 7.4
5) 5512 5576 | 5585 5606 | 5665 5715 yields 0.9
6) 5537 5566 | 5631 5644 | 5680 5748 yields 1.5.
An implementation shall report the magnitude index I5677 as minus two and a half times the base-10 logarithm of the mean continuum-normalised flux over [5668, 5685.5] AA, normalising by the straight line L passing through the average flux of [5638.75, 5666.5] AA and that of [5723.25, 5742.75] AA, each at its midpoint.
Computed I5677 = 0.09 mag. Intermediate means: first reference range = 17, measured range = 16.4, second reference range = 19.8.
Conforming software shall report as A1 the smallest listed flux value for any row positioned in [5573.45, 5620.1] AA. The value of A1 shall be 14.1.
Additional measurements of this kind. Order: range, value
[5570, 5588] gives 15.4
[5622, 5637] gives 14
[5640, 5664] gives 14.5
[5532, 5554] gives 14.4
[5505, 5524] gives 12.2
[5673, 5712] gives 16.1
